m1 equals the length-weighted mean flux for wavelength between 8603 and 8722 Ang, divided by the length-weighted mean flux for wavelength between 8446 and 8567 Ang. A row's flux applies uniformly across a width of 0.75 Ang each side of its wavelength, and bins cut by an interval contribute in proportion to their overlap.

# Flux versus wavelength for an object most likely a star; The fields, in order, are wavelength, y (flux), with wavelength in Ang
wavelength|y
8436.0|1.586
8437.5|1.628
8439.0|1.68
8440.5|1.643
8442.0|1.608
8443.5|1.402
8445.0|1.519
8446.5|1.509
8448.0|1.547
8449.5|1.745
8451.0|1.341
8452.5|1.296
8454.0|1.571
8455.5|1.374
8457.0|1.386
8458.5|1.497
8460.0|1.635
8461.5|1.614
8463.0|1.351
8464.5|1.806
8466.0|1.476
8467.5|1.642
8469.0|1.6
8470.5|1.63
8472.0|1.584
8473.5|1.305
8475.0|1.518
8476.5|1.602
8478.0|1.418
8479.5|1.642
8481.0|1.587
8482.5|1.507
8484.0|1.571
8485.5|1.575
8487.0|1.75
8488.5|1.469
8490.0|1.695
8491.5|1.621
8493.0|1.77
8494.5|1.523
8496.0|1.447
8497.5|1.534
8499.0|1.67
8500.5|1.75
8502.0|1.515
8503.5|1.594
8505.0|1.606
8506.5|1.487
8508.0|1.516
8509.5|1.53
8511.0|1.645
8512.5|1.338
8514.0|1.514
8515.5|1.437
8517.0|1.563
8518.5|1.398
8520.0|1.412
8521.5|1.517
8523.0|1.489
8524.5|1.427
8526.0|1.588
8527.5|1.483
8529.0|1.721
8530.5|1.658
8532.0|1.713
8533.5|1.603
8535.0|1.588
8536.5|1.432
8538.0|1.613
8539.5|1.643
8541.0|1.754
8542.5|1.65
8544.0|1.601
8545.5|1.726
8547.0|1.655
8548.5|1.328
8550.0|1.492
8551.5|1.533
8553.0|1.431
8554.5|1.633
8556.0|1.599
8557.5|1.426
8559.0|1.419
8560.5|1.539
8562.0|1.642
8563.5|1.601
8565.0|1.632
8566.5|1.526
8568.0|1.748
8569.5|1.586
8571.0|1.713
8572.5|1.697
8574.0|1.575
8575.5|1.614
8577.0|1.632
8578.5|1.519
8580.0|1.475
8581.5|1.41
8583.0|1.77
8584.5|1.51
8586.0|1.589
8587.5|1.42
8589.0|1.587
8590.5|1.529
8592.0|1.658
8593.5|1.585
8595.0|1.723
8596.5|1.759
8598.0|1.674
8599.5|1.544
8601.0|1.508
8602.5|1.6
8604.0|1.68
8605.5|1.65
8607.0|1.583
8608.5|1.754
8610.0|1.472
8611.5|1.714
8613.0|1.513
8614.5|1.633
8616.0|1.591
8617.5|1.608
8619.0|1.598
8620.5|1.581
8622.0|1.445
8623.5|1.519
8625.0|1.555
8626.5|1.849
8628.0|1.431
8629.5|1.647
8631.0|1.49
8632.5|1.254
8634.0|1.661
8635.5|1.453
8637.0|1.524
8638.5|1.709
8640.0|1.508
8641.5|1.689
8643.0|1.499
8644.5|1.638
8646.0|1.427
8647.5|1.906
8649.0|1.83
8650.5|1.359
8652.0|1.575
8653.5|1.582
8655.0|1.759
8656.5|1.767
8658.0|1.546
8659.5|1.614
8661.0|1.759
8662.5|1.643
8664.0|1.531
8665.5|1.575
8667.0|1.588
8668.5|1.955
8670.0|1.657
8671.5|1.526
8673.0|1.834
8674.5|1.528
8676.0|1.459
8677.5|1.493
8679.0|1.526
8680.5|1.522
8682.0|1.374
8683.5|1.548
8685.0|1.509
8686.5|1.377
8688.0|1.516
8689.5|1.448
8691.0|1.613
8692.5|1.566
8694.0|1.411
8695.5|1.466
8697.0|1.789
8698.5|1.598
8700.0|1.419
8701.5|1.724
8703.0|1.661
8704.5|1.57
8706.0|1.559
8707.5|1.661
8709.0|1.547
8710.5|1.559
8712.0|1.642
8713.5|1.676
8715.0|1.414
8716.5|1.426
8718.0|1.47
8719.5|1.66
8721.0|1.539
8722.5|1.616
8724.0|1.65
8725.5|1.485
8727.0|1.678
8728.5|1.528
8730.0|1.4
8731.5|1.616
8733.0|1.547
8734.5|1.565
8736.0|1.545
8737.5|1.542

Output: 1.0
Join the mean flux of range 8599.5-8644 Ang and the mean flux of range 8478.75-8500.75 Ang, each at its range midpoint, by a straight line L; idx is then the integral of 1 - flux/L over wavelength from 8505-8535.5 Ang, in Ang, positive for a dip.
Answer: 1.2 Ang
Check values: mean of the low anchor 1.6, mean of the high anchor 1.58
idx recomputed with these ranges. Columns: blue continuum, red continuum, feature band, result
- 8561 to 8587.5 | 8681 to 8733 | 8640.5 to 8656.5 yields -0.6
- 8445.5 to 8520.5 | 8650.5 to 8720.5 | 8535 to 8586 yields -0.8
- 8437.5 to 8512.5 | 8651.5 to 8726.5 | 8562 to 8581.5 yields -0.5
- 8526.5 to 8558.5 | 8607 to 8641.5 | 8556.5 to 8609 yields -0.6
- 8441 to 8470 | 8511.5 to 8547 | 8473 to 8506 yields -0.8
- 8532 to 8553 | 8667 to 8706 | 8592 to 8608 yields -0.6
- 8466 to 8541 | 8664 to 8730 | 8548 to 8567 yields 0.4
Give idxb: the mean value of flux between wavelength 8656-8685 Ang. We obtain 1.6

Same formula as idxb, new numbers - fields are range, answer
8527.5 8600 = 1.59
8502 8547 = 1.56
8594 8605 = 1.64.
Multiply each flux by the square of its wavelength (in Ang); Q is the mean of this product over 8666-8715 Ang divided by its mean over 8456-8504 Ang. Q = 1.1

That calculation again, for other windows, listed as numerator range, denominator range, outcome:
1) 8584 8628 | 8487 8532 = 1.05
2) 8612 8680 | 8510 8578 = 1.04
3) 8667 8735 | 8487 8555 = 1.04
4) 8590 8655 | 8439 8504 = 1.06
